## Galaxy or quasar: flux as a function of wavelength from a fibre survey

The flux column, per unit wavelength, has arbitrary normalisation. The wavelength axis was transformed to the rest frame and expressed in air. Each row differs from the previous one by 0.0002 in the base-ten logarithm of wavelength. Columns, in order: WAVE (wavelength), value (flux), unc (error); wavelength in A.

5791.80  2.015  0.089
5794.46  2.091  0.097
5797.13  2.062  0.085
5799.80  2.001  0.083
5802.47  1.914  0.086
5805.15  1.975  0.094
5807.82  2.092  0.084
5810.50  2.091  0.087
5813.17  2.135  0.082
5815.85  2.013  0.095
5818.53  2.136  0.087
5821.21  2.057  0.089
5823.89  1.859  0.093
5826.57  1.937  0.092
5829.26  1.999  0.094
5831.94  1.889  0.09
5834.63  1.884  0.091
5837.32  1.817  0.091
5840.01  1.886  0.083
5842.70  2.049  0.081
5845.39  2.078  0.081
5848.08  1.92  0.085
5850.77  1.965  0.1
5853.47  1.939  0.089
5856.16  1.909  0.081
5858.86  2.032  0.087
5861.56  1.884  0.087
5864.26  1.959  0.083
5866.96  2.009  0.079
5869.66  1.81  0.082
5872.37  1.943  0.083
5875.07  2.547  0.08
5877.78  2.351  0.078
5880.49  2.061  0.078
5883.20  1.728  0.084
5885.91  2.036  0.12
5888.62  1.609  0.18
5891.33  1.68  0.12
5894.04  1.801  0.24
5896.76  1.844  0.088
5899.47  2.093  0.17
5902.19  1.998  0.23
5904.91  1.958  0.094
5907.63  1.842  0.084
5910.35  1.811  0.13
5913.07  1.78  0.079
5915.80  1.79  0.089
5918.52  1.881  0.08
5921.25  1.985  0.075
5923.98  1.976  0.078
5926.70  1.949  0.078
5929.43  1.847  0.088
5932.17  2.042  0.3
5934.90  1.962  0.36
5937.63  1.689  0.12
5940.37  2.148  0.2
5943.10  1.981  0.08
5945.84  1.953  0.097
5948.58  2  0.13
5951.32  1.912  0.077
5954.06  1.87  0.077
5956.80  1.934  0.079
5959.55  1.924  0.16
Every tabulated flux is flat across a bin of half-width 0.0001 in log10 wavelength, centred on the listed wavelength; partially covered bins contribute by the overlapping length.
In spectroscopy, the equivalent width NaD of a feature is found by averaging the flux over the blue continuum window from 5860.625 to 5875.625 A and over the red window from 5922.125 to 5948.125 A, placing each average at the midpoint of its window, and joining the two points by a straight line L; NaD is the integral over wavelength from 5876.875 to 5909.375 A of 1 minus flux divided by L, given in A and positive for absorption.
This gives 1.2 A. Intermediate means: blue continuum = 2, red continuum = 1.95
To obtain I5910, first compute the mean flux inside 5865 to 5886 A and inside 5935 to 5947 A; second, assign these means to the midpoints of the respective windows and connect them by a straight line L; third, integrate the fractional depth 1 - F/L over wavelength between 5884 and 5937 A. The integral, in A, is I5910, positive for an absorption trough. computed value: 3.0 A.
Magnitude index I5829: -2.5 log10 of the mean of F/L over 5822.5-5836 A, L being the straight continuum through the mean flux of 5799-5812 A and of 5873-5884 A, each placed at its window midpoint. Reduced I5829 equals 0.08 mag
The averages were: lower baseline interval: 2.02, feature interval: 1.91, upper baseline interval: 2.18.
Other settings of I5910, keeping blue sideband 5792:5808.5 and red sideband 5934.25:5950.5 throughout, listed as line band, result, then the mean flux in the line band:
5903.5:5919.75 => 1.0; 1.84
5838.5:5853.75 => 0.2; 1.97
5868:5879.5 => -1.0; 2.15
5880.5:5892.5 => 1.1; 1.8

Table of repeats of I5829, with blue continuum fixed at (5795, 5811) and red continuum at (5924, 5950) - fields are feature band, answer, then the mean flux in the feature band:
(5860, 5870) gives 0.03 mag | 1.93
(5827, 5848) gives 0.03 mag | 1.94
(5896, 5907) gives 0.00 mag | 1.97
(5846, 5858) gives 0.03 mag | 1.95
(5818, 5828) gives 0.01 mag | 1.99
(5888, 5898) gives 0.14 mag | 1.74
